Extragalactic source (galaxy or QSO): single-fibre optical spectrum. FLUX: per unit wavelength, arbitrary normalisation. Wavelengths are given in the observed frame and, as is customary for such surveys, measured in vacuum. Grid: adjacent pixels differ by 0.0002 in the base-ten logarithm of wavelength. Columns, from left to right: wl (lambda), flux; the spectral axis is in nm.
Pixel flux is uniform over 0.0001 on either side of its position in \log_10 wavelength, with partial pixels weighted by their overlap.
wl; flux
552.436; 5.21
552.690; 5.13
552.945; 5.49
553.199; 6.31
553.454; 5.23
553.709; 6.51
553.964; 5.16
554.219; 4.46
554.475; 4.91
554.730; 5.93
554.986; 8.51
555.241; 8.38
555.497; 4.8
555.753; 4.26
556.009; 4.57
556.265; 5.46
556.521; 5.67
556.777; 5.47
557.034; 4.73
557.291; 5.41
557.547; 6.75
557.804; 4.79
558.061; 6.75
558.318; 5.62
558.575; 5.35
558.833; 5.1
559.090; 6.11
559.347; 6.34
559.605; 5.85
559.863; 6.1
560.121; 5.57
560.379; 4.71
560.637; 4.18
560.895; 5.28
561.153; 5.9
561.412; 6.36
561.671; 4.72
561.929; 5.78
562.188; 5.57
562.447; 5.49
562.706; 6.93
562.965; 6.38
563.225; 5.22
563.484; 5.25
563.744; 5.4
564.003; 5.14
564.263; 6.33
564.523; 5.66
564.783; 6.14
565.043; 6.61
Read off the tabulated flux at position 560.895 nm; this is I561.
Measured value 5.28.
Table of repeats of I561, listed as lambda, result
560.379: 4.71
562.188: 5.57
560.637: 4.18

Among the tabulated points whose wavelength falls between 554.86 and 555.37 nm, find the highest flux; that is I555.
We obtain 8.51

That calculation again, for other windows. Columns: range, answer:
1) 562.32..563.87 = 6.93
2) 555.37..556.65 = 5.67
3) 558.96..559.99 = 6.34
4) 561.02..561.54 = 6.36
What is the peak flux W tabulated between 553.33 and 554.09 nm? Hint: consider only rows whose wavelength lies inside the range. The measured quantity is 6.51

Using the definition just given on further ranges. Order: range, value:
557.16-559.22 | 6.75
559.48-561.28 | 6.1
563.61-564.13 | 5.4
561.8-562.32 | 5.78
